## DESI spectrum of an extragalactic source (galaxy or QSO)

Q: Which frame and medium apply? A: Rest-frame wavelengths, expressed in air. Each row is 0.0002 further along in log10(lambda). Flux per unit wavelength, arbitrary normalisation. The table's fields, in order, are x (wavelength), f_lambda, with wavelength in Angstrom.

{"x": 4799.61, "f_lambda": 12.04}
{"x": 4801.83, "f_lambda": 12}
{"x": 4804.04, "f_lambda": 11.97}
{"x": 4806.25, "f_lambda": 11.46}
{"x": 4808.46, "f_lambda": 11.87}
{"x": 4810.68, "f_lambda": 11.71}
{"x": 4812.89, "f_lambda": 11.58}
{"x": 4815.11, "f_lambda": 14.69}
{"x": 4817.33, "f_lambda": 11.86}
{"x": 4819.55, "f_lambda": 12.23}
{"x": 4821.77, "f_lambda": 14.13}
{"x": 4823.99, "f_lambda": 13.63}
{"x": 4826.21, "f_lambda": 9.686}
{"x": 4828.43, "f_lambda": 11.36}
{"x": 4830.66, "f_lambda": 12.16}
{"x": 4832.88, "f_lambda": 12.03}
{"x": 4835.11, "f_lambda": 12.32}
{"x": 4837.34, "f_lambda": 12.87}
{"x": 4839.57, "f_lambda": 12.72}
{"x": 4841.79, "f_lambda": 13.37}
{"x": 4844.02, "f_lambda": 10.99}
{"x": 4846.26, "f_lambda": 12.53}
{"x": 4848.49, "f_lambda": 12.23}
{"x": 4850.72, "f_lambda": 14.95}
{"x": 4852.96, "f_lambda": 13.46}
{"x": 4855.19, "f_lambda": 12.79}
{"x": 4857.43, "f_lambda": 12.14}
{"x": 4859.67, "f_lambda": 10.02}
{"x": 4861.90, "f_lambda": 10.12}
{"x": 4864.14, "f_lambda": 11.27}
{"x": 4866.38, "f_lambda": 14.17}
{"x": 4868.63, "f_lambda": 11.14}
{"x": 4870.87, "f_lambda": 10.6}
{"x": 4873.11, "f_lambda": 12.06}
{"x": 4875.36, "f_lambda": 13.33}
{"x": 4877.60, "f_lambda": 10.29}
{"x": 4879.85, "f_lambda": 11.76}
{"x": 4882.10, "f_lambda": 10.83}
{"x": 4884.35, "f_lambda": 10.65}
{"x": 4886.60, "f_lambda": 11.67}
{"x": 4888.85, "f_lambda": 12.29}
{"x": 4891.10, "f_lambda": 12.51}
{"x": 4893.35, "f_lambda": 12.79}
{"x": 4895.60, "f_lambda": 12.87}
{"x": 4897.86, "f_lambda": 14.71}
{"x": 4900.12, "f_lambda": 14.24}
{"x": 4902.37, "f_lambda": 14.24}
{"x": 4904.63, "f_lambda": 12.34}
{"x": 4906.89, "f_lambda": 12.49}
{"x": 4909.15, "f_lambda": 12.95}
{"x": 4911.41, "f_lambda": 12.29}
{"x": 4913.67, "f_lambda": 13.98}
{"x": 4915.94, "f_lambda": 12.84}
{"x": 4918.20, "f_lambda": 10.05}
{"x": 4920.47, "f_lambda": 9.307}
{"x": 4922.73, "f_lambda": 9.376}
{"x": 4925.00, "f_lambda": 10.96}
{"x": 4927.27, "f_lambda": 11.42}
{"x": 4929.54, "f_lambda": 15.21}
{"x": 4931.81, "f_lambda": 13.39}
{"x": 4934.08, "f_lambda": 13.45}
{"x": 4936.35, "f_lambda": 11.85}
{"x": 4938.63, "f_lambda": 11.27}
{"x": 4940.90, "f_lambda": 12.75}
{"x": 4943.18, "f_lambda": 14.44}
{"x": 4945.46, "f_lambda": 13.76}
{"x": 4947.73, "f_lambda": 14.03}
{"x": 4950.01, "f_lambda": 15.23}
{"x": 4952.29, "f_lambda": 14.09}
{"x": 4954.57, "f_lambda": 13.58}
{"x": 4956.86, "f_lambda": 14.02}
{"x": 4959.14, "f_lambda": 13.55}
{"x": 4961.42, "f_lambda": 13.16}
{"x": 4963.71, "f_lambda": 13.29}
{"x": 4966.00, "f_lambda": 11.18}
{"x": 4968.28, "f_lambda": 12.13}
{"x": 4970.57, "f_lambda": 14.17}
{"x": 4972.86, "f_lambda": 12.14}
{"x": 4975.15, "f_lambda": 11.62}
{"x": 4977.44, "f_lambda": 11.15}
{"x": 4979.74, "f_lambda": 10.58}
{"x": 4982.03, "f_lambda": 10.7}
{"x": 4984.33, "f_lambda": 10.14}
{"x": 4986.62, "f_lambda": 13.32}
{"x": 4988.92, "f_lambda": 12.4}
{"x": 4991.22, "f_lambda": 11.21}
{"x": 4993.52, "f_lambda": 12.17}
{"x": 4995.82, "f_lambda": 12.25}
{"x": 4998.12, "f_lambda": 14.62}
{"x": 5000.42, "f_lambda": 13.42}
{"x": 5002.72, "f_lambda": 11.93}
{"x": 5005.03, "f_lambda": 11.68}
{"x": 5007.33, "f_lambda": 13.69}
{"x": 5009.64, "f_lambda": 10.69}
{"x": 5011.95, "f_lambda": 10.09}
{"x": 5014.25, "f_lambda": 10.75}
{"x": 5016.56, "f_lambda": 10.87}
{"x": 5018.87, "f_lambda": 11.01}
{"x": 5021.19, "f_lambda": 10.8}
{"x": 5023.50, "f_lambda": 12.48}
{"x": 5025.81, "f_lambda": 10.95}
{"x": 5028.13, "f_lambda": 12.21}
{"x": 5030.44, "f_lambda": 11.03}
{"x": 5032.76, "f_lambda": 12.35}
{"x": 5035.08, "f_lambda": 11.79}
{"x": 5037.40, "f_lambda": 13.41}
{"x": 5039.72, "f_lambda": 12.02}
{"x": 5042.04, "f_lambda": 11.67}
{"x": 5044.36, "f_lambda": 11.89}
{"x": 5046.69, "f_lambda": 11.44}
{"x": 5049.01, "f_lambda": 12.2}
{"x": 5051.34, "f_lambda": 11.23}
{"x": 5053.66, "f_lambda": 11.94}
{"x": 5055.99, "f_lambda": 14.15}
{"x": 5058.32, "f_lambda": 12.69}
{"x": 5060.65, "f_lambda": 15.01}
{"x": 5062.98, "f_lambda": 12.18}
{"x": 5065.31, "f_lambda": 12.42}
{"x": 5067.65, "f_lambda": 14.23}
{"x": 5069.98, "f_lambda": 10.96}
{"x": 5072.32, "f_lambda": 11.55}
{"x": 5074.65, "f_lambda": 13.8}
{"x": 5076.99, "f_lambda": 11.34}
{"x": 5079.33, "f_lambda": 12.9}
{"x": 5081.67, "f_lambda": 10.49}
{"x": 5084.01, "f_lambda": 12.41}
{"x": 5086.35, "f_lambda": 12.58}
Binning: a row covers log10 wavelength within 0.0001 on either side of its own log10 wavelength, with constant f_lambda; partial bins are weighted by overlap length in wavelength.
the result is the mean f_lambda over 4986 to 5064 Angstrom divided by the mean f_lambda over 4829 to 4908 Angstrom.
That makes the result 0.98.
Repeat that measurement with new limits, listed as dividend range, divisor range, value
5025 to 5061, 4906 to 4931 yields 1.02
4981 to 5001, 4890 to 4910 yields 0.92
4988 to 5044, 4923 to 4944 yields 0.95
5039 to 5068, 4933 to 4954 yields 0.93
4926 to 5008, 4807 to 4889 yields 1.05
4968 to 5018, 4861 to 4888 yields 1.03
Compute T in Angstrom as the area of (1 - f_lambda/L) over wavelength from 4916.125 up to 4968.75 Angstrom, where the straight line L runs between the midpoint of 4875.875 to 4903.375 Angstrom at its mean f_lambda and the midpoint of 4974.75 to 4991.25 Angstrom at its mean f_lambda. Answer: -3.8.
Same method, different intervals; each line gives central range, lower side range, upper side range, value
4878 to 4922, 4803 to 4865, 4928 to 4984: 1.01 Angstrom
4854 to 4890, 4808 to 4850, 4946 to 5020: 2.25 Angstrom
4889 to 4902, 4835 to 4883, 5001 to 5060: -1.46 Angstrom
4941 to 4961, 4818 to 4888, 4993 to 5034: -3.48 Angstrom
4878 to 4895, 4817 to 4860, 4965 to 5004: 0.76 Angstrom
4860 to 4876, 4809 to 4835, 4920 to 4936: 0.61 Angstrom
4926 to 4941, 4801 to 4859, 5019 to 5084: -0.55 Angstrom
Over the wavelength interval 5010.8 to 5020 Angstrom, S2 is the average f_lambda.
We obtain 10.7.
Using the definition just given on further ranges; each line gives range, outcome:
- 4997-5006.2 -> 12.9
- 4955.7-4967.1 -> 13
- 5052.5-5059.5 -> 12.9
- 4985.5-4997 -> 12.3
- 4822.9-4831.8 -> 11.7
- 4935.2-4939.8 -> 11.6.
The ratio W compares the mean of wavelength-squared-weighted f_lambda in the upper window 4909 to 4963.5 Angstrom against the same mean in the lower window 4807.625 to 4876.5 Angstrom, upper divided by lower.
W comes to 1.09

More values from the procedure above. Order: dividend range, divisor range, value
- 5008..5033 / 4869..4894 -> 1.02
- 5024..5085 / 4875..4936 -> 1.06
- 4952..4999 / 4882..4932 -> 1.03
